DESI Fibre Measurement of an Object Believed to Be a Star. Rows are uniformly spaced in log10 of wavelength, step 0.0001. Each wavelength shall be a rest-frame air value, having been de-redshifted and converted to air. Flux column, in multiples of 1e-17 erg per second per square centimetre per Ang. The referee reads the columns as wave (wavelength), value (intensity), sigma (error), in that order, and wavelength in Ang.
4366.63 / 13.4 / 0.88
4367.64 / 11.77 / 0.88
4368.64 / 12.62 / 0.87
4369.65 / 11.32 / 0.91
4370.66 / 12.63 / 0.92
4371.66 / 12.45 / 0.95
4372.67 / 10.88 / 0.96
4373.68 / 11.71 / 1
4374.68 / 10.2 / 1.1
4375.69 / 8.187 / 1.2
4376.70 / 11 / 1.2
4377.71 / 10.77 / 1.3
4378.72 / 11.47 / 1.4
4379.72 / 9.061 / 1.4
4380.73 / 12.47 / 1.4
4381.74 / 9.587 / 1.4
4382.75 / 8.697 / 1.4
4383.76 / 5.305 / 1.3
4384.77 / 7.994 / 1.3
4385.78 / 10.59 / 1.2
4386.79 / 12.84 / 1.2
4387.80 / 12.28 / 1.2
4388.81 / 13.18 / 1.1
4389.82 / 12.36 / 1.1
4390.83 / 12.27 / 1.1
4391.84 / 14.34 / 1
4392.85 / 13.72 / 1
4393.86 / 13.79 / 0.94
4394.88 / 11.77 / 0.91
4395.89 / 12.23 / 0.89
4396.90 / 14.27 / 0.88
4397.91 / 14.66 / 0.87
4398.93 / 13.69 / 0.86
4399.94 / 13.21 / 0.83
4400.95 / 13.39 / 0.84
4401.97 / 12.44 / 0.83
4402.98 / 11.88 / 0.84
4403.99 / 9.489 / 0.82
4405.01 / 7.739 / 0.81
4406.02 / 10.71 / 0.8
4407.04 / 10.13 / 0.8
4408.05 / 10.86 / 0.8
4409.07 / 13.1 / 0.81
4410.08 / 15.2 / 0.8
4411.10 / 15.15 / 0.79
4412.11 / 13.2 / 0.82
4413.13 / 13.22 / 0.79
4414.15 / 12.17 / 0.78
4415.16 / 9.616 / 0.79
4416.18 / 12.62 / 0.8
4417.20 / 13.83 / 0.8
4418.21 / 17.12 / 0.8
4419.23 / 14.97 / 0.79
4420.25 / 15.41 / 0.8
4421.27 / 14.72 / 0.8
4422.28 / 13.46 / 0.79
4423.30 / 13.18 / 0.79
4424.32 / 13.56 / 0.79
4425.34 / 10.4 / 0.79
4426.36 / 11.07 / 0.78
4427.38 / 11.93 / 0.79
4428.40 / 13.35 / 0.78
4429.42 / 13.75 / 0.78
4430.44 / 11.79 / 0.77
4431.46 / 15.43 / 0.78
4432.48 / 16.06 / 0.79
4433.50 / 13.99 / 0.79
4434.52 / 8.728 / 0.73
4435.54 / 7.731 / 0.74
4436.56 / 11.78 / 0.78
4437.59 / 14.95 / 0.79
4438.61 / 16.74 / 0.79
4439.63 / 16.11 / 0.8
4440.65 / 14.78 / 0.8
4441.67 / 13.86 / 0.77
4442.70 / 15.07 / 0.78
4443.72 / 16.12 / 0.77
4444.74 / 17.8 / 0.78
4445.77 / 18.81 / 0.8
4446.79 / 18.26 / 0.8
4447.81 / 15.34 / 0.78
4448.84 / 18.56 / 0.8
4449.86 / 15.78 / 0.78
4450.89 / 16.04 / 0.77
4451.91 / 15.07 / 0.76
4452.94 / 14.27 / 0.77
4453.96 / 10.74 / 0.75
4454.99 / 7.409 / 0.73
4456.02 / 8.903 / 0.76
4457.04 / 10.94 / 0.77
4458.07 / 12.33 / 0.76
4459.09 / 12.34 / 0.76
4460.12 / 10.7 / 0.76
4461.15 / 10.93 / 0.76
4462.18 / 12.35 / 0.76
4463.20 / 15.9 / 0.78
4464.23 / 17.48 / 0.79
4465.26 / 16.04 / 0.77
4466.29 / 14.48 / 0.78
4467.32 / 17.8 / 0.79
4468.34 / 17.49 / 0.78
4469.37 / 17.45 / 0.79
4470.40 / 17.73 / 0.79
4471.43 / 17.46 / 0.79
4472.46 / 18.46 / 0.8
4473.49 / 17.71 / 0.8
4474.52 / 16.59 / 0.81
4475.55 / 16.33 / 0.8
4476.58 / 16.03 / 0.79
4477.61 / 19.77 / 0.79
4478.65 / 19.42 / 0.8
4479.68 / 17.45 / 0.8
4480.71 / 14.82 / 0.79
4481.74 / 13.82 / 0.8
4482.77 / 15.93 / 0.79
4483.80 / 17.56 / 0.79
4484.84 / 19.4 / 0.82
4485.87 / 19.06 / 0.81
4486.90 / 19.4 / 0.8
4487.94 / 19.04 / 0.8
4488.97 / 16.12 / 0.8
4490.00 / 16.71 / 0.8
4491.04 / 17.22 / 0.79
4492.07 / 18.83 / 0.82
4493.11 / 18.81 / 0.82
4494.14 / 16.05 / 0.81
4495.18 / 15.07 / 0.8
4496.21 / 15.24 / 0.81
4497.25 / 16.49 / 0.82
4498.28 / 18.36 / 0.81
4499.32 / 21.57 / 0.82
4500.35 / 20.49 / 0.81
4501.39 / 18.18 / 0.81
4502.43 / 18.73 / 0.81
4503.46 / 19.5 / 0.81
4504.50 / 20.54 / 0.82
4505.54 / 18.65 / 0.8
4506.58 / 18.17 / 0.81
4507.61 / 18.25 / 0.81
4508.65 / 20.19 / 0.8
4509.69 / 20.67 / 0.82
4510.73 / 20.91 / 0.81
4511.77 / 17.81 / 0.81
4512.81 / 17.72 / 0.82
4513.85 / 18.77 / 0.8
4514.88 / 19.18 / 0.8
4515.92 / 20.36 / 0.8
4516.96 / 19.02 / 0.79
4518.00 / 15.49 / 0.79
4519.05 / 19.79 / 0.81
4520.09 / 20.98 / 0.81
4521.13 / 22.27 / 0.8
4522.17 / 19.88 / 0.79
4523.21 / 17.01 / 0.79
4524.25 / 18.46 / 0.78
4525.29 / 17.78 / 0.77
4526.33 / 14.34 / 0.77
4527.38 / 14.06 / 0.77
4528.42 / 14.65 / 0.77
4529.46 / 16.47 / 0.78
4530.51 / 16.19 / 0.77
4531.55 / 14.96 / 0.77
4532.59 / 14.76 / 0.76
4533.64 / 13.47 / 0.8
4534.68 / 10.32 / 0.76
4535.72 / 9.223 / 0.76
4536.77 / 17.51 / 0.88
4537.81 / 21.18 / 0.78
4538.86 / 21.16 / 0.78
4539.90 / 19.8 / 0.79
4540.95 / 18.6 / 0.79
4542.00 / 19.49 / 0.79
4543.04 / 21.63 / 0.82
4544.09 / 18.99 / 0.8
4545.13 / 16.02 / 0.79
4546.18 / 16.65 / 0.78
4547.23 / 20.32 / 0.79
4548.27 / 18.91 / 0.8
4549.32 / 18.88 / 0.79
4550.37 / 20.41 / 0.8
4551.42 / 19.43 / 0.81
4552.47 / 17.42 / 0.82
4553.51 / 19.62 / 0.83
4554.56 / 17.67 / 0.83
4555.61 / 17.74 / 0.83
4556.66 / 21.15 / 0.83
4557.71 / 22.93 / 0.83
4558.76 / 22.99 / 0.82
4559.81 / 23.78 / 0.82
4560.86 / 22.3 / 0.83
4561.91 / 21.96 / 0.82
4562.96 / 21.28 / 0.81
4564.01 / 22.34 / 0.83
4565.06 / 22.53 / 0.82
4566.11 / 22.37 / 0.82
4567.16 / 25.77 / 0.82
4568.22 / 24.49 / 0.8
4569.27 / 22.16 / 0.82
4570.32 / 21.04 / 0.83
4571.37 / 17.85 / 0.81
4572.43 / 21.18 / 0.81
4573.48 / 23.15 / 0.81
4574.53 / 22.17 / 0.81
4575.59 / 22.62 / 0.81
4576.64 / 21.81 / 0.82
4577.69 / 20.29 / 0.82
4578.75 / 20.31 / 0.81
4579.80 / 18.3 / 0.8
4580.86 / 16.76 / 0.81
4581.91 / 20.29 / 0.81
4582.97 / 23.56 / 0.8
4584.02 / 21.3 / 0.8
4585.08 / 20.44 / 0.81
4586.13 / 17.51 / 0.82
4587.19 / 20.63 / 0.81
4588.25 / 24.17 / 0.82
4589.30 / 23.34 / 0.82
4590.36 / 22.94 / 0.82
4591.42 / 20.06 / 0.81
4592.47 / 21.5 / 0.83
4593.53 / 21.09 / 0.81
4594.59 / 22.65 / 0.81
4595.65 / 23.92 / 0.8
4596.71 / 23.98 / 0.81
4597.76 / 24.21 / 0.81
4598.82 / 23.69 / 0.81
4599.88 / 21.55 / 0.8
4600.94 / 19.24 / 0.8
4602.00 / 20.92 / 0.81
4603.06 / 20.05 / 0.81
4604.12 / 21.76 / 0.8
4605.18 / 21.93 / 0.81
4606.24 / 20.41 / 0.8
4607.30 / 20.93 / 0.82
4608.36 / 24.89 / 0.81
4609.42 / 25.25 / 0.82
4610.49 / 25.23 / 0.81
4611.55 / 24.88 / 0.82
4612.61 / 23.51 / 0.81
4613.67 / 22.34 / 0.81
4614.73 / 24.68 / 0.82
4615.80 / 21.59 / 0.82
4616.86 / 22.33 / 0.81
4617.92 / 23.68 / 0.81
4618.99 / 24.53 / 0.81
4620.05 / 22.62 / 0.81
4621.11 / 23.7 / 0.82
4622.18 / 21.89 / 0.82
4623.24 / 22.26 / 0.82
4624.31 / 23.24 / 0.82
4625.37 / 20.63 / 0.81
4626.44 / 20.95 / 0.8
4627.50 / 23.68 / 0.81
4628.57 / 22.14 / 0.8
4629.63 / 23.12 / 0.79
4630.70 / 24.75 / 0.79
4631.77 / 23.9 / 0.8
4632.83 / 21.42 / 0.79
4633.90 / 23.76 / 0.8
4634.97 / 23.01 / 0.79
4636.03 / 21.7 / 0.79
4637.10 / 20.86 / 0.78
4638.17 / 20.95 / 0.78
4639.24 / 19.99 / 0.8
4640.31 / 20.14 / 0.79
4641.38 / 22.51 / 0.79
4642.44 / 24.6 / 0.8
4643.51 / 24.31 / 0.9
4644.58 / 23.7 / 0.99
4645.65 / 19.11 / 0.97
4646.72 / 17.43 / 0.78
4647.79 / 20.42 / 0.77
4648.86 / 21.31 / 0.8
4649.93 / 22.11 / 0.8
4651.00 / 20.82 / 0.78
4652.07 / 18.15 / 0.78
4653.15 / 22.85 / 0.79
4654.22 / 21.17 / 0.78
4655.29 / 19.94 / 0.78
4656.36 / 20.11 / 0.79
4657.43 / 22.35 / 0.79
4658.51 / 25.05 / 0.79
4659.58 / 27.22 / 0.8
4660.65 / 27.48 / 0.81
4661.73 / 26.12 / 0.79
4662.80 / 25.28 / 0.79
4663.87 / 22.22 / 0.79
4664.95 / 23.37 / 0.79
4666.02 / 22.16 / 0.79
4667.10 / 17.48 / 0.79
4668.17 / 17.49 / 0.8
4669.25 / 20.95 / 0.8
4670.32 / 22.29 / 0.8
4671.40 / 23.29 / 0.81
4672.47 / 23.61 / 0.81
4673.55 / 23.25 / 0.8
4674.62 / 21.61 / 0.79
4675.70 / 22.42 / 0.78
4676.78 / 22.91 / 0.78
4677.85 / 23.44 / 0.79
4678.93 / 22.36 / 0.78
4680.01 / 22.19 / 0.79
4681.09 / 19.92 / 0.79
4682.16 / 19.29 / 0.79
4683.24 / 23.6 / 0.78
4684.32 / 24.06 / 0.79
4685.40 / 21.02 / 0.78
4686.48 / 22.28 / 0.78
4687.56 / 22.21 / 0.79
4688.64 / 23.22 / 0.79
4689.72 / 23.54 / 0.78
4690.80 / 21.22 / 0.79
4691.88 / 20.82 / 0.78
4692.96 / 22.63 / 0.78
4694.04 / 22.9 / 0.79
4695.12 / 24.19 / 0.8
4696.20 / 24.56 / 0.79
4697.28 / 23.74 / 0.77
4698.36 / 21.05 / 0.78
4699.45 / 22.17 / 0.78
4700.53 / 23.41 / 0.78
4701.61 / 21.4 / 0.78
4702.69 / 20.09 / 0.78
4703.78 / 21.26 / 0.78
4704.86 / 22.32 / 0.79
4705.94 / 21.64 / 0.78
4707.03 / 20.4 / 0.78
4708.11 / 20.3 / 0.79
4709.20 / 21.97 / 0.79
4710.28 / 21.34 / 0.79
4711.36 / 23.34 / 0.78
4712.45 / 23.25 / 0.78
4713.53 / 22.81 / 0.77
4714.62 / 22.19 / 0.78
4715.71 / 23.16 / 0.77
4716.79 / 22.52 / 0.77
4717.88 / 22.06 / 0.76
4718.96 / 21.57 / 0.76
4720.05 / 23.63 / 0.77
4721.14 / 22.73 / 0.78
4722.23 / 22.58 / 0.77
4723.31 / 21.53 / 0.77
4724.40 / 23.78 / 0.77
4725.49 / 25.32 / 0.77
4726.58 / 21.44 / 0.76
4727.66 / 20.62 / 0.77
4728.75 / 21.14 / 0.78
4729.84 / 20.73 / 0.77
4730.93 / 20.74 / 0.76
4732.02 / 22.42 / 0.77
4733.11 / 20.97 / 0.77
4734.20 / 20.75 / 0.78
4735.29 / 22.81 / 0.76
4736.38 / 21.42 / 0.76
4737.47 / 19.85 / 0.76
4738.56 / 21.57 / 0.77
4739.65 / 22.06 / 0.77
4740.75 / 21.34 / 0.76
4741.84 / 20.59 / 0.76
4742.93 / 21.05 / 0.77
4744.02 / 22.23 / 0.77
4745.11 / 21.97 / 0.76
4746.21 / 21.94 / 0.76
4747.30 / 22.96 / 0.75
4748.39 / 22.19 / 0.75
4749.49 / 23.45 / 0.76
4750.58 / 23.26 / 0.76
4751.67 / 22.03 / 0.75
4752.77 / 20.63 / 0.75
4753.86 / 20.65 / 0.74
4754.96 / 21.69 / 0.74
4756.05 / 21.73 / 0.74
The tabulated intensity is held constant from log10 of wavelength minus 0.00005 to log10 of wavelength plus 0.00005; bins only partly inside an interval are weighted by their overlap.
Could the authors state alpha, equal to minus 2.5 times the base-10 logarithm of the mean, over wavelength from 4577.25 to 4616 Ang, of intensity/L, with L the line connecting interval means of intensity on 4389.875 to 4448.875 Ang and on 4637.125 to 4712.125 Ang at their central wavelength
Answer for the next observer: -0.128 mag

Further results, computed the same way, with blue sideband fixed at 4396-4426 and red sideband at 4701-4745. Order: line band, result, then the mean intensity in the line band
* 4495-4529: -0.17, 18.5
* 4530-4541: 0.03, 16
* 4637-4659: -0.09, 21.3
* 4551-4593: -0.21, 21.2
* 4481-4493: -0.17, 17.5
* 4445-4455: -0.11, 15.5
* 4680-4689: -0.06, 21.9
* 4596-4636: -0.21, 22.8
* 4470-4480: -0.20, 17.7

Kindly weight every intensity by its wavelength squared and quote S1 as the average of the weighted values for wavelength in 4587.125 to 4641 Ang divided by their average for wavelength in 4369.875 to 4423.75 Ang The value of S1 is 2.05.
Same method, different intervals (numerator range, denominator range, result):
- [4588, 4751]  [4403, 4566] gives 1.47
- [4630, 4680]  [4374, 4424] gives 2.05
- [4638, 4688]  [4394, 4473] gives 1.77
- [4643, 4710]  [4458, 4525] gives 1.36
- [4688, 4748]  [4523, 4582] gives 1.23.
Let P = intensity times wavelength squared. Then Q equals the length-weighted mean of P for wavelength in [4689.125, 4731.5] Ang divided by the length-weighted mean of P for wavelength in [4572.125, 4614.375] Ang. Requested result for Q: 1.1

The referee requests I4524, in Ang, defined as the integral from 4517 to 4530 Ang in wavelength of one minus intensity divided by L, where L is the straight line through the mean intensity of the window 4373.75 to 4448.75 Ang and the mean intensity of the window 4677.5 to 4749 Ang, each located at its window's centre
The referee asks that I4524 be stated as -1.1 Ang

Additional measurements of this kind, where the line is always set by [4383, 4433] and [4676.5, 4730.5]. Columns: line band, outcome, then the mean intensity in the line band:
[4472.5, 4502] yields -4.60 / 17.6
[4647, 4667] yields -1.70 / 22.5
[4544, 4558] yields -1.35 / 18.9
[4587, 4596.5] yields -1.93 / 22.4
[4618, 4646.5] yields -3.58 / 22.4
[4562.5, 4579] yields -3.76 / 22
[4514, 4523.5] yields -1.84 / 19.4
